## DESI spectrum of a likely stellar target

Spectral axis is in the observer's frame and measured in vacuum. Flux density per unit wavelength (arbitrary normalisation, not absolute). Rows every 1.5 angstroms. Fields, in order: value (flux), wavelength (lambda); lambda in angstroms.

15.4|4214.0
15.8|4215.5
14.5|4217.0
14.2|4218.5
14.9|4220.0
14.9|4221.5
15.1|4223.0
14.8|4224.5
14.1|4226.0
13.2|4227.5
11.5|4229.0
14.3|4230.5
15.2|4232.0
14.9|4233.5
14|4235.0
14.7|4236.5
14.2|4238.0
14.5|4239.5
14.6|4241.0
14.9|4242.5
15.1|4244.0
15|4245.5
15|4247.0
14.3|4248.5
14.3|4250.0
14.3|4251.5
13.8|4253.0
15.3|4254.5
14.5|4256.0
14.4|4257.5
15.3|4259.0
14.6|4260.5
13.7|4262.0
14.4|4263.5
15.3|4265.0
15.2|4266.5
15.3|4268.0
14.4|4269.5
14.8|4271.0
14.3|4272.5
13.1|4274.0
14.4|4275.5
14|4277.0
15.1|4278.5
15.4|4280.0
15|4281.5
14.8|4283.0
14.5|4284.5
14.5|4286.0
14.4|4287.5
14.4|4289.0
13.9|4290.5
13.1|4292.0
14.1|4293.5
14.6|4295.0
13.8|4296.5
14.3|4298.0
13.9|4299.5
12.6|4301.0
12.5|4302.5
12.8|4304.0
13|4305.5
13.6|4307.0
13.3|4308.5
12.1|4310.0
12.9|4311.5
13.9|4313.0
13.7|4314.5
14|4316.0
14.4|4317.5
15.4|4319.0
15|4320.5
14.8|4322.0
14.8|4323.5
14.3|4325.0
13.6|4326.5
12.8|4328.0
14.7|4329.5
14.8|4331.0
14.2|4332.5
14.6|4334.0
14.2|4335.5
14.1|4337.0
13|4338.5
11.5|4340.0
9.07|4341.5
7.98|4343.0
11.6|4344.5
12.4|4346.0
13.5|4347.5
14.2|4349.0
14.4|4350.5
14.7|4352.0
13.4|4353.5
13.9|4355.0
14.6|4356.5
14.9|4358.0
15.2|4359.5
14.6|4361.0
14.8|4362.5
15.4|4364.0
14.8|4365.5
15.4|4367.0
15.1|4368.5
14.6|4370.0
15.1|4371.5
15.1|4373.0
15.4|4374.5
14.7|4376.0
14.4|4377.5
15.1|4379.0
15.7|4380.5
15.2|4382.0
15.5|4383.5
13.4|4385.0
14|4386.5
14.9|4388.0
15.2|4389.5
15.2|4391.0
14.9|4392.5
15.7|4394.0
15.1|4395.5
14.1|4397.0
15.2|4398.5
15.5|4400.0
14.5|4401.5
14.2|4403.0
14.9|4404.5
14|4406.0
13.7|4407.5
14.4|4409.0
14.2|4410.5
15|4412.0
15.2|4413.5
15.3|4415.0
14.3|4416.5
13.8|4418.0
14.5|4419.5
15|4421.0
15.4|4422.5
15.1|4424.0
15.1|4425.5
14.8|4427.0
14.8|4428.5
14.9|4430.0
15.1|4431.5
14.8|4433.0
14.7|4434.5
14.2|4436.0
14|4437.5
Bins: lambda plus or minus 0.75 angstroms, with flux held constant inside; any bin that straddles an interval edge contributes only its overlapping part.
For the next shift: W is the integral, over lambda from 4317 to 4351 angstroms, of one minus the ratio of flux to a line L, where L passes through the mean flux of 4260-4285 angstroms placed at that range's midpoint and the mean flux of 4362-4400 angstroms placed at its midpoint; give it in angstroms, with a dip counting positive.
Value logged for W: 3.2 angstroms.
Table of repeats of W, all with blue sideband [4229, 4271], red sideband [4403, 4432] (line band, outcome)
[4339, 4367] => 2.33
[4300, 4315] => 1.63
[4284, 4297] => 0.42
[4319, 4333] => 0.24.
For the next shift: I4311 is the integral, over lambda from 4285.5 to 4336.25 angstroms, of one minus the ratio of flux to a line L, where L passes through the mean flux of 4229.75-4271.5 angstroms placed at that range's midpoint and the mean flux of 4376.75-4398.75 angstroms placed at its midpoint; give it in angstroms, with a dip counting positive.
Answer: 2.9 angstroms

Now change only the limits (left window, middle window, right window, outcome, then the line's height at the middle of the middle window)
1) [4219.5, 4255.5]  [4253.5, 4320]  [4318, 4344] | -1.1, 13.9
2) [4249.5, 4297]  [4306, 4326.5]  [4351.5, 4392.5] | 0.9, 14.6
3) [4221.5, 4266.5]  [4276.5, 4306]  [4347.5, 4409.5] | 1.1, 14.6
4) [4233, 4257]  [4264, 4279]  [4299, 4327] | -0.4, 14.2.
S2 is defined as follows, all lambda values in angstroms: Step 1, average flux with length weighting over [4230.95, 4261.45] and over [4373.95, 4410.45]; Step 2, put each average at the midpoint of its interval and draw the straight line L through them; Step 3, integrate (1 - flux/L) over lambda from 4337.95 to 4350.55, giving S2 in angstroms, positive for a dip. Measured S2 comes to 2.5 angstroms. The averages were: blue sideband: 14.6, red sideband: 14.8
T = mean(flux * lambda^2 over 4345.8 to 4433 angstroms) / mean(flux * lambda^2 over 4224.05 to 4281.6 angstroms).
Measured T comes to 1.08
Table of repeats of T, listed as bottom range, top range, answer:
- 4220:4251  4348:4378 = 1.08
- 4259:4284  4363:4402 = 1.08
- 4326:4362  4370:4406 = 1.13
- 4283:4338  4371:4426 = 1.11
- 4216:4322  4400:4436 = 1.10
